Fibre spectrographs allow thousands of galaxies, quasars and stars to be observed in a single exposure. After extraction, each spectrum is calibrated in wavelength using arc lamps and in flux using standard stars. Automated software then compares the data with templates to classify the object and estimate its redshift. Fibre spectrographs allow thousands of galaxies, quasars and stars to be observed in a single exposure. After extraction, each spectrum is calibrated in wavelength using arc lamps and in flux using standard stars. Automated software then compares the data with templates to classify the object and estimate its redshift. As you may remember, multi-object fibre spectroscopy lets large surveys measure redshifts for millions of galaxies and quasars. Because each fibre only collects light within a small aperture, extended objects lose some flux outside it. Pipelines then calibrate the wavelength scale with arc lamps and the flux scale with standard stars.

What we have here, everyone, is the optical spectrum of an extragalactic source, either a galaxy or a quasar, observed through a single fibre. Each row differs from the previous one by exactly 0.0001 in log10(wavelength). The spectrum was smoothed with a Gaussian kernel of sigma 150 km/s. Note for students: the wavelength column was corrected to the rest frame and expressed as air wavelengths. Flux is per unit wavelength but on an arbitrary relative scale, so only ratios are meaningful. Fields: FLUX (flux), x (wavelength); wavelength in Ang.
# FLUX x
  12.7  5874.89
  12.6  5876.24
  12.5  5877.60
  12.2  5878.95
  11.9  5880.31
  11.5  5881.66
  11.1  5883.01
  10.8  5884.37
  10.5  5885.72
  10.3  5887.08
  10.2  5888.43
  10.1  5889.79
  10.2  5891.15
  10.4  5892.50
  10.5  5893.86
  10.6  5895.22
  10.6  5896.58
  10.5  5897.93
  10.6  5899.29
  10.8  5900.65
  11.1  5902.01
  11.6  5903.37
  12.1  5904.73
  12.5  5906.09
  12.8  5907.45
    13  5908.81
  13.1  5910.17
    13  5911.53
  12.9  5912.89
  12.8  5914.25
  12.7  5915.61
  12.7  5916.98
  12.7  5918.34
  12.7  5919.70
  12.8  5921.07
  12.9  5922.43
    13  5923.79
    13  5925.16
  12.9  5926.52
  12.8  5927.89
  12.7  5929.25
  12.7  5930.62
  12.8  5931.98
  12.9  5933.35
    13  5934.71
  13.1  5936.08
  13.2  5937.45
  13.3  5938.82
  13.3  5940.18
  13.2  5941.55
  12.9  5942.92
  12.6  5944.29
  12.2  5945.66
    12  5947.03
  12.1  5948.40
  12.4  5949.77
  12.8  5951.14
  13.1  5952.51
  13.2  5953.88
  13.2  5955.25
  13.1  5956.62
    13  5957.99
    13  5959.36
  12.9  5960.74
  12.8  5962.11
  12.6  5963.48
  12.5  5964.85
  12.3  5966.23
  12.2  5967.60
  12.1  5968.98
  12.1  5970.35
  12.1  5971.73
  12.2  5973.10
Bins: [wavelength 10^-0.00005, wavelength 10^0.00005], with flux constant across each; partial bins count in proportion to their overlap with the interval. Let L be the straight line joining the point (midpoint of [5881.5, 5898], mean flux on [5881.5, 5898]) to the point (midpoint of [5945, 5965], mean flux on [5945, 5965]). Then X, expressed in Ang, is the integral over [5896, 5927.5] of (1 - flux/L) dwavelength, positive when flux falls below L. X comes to -2.8 Ang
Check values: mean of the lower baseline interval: 10.5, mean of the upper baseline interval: 12.7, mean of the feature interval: 12.3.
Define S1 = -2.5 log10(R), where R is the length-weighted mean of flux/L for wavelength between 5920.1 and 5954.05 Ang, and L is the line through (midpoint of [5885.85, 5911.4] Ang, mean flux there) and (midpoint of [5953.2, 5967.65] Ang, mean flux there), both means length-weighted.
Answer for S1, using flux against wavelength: -0.054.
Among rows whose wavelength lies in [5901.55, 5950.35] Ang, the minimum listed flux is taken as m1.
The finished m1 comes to 11.1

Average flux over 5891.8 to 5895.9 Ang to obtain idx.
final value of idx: 10.5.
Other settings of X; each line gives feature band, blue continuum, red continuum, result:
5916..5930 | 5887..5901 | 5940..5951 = -1.43 Ang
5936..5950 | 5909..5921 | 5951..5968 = 0.09 Ang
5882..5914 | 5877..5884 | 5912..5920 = 2.57 Ang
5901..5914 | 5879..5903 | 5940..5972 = -1.39 Ang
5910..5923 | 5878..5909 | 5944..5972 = -1.32 Ang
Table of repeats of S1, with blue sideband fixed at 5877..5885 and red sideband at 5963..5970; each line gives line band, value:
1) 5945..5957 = -0.04 mag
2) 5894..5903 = 0.10 mag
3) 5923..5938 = -0.08 mag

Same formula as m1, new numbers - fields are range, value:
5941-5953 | 12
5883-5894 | 10.1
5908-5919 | 12.7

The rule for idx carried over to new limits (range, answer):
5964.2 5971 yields 12.2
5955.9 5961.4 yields 13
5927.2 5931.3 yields 12.7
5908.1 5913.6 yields 13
